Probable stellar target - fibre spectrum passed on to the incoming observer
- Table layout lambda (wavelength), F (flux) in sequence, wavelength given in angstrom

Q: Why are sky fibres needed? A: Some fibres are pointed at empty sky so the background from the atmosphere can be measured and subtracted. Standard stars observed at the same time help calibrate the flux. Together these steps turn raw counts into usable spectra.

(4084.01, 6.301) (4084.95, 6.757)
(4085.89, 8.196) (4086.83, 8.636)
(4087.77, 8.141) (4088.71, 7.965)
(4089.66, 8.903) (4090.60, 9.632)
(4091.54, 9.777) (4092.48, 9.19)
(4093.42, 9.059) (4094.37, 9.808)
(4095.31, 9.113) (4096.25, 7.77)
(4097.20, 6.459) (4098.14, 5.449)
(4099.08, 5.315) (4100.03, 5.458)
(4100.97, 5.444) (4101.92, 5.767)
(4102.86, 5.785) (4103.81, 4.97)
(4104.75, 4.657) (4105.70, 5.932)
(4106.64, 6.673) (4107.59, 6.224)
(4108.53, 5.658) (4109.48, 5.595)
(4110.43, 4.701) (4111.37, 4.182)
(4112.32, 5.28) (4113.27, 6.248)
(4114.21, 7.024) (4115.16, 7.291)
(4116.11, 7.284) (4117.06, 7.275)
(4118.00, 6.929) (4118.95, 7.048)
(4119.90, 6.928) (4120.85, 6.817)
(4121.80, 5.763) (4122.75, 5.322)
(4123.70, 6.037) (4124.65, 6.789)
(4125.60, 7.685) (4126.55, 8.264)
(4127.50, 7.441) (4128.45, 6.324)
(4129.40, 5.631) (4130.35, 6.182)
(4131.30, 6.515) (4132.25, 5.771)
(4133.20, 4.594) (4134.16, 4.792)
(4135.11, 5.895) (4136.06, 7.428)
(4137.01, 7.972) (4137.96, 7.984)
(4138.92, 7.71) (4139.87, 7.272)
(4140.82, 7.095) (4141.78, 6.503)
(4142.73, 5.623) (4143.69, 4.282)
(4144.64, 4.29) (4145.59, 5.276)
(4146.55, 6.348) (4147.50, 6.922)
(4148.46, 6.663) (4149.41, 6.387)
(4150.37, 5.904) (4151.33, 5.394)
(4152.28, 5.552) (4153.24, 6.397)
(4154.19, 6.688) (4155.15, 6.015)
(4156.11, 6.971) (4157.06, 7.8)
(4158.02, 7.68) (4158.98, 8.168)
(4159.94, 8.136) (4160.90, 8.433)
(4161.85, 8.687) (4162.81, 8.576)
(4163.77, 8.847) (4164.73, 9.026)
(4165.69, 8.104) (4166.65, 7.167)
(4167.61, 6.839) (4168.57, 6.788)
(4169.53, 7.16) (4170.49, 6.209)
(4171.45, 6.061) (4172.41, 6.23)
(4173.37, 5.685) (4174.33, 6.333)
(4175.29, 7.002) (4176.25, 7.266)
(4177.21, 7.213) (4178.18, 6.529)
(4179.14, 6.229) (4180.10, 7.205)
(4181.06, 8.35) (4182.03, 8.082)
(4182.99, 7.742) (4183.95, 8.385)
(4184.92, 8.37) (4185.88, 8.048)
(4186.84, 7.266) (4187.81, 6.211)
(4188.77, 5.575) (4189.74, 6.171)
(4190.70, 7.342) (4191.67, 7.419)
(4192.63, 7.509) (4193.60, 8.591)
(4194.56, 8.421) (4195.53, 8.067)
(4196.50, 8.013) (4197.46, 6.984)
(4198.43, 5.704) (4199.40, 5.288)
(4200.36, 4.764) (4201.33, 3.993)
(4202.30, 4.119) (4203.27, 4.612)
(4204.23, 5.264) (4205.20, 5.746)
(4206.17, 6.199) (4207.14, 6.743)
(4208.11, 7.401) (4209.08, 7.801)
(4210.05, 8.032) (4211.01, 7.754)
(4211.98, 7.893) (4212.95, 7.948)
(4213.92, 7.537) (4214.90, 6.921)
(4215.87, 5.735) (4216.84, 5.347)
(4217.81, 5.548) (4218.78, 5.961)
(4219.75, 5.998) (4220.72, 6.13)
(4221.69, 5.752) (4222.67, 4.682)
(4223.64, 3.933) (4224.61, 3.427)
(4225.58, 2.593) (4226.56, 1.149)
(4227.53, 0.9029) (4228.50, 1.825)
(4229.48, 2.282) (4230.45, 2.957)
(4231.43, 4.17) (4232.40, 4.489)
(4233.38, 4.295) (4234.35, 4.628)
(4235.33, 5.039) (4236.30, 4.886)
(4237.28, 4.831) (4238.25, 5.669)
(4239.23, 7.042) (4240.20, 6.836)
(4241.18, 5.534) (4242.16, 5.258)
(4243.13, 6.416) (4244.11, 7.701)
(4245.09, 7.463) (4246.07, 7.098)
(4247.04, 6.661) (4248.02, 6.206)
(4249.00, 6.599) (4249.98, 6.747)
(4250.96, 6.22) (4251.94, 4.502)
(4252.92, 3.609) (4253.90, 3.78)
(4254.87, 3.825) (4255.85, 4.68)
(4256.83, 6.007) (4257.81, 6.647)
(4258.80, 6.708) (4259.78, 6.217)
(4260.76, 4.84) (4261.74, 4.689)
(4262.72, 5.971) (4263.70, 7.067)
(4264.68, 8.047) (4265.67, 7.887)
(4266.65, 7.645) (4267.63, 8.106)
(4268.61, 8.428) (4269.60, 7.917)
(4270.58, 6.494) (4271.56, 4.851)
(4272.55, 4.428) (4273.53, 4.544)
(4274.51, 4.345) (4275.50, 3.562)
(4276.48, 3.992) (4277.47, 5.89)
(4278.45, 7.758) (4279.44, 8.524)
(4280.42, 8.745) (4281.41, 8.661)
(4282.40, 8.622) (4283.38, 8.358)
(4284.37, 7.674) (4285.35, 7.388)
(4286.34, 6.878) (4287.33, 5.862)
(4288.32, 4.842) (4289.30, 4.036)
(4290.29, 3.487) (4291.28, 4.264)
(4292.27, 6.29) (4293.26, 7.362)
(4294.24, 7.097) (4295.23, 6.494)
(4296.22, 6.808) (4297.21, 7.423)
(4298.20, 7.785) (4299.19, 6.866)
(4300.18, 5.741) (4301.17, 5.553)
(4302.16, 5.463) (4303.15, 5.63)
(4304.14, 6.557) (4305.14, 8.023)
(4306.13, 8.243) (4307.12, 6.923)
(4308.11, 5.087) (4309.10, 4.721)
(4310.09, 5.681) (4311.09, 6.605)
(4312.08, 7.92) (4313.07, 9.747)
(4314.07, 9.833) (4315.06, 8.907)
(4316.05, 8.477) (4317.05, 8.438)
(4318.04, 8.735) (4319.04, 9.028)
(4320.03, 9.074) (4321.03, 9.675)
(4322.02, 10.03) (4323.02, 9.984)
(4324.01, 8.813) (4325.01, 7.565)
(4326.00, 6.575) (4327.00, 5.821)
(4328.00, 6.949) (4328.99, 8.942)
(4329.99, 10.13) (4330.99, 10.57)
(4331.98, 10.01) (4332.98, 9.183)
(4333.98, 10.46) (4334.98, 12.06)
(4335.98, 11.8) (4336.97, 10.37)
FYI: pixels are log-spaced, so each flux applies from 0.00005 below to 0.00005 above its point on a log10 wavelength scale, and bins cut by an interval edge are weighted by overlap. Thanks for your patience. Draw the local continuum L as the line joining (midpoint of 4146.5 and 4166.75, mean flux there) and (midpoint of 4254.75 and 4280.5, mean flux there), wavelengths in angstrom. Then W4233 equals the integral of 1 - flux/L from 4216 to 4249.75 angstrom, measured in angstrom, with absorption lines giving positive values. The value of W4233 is 7.9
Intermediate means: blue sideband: 7.29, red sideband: 6.21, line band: 5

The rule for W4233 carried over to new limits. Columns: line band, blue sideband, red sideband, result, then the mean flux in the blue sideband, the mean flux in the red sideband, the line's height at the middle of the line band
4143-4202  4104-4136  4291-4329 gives -3.4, 6.21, 7.41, 6.54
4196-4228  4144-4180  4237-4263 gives 3.4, 6.88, 5.85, 6.3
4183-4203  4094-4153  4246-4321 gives -1.2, 6.3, 6.6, 6.43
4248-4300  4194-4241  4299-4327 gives 3.7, 5.45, 7.62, 6.73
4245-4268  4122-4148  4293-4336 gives 4.2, 6.36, 7.98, 7.46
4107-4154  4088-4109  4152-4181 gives 5.4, 7.06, 7.19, 7.12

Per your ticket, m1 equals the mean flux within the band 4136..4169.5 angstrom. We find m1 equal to 7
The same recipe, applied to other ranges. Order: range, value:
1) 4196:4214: 6.39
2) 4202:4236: 5.17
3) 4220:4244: 4.43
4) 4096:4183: 6.57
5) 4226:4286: 5.8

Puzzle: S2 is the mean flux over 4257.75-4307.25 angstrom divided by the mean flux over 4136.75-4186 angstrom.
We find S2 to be 0.9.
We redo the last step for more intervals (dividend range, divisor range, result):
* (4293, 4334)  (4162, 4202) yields 1.10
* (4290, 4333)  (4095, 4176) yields 1.16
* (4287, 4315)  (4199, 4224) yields 1.07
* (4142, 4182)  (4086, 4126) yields 1.01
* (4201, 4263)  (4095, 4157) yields 0.87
